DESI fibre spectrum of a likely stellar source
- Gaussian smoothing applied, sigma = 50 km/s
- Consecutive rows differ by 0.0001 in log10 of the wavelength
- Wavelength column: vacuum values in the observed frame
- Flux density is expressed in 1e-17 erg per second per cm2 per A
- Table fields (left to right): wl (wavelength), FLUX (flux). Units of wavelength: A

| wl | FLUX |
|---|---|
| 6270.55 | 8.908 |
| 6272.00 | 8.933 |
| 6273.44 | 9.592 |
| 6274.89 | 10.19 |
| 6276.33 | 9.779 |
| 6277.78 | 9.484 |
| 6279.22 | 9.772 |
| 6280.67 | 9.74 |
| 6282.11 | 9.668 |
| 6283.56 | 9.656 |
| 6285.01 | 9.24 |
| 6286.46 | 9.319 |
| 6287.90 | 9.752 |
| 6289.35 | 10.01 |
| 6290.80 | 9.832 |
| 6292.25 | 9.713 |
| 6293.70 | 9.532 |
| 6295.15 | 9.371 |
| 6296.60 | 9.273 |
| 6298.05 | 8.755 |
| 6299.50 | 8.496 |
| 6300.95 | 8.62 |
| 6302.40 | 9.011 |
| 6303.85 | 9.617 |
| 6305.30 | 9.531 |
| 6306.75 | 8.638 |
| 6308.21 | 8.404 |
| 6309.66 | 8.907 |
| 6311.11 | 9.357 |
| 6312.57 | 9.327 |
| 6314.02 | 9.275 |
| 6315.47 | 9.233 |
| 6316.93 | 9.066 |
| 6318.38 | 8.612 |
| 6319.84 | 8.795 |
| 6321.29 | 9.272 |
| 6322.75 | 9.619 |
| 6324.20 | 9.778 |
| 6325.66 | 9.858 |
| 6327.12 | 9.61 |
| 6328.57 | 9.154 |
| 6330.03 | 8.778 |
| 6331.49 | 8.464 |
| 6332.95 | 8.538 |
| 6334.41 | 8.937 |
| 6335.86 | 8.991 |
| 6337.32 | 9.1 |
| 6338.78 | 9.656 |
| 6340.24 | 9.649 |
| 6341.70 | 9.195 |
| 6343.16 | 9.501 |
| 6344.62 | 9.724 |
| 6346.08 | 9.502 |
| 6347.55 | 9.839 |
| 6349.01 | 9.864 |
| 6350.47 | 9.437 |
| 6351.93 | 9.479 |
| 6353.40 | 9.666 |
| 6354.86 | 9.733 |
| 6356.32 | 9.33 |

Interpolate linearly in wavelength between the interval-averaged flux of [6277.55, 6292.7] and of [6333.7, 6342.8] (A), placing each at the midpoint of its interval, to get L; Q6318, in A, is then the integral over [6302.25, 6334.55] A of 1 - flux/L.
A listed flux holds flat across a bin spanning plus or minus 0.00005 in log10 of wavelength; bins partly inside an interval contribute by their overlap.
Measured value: 1.00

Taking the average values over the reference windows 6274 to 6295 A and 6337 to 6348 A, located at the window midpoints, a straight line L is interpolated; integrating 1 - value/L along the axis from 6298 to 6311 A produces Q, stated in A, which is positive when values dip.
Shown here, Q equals 1.0 A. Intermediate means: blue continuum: 9.68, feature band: 8.92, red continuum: 9.52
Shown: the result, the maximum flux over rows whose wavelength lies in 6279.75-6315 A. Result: 10.01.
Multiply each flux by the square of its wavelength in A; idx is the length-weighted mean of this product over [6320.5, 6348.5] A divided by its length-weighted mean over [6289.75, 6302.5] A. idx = 1.03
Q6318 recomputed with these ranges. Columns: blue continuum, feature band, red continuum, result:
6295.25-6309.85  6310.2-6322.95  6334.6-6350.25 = 0.0 A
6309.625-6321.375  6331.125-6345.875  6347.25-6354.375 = 0.4 A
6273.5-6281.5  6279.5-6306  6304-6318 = 0.2 A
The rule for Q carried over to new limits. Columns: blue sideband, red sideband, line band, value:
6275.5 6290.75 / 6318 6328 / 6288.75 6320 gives 1.18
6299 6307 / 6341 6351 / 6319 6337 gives 0.39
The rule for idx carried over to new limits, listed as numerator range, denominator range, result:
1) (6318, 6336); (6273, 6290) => 0.96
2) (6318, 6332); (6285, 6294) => 0.96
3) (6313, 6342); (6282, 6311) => 1.00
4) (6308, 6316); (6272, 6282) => 0.95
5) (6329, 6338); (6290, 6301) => 0.97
